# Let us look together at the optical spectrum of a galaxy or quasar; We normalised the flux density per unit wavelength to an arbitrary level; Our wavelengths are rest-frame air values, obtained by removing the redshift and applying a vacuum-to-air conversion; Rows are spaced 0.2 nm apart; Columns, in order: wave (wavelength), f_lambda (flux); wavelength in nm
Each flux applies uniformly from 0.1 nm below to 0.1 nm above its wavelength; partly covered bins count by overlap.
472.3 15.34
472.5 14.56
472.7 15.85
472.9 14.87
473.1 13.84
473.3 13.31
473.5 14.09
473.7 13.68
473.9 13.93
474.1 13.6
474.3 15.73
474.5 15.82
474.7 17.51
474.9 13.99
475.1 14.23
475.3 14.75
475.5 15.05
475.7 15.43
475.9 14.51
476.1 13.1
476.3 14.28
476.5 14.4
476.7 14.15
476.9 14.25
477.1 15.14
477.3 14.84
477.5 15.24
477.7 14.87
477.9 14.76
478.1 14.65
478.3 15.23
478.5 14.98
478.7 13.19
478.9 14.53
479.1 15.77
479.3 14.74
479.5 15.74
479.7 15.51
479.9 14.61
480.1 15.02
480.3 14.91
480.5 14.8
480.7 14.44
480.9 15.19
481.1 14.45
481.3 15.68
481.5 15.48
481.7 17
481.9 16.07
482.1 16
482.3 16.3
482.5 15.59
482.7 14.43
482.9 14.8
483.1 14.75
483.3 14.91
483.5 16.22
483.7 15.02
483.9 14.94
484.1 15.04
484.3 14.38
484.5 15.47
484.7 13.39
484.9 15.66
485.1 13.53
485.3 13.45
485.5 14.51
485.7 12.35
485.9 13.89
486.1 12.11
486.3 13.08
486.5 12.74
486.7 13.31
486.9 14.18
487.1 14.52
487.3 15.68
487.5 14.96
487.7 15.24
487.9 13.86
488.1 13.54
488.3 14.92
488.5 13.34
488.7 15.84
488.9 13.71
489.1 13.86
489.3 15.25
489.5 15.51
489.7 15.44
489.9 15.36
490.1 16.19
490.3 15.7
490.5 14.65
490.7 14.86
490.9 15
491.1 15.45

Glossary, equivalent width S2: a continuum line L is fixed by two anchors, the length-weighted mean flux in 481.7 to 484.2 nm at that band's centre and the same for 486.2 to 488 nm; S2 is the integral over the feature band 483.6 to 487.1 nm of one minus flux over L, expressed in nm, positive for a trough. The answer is 0.18 nm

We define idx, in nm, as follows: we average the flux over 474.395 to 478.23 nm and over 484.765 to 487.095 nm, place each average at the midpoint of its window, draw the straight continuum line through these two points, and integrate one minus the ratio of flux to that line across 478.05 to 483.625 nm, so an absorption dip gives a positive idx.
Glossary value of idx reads -0.38 nm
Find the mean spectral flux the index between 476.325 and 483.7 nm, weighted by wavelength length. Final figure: 15.1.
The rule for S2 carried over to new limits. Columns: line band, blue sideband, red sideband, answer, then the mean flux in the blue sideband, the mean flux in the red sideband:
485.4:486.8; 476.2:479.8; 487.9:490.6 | 0.16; 14.8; 14.8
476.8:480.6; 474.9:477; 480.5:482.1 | 0.02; 14.4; 15.5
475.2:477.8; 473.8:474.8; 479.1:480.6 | 0.10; 15.3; 15.1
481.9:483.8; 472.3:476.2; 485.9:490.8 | -0.11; 14.6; 14.5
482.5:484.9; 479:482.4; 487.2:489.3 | 0.02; 15.4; 14.5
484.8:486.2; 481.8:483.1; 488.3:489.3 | 0.12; 15.5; 14.4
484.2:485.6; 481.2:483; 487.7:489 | 0.07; 15.7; 14.3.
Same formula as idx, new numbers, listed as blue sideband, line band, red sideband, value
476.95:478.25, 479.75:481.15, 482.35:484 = 0.02 nm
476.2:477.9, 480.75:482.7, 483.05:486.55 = -0.17 nm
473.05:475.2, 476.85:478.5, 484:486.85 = -0.07 nm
